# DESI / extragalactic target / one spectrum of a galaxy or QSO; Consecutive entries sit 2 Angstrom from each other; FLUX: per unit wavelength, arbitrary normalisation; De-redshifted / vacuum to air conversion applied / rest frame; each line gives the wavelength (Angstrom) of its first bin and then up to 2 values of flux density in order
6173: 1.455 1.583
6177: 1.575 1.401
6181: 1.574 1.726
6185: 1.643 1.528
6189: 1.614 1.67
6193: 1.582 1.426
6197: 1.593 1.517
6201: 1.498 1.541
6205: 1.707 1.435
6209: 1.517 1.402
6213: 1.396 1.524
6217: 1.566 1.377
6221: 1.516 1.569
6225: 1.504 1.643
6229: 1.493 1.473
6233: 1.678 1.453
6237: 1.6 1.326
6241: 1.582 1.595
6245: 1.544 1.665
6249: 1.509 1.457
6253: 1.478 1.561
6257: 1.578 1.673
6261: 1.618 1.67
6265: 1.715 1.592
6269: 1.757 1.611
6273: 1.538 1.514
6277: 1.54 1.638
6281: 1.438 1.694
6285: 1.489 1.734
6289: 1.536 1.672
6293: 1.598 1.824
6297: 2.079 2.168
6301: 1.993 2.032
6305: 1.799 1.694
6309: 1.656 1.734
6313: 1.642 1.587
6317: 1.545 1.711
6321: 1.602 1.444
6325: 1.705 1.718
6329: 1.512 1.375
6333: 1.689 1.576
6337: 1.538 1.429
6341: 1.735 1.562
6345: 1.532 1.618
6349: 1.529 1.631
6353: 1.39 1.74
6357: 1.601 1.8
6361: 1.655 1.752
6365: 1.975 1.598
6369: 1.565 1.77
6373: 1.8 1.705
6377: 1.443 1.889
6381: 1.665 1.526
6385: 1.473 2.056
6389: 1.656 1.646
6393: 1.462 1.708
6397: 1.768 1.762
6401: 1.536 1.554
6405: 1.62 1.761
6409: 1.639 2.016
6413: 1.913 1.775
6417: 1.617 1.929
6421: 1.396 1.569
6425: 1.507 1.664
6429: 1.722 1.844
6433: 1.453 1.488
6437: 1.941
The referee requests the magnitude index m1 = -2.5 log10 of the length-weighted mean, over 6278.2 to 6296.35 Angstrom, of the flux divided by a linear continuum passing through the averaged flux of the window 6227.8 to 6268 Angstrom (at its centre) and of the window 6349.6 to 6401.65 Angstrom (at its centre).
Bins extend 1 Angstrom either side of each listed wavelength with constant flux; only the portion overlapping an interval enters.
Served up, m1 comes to -0.02 mag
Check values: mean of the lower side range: 1.56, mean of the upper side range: 1.68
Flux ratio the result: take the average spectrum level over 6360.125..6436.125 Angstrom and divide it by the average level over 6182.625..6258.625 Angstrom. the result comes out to 1.09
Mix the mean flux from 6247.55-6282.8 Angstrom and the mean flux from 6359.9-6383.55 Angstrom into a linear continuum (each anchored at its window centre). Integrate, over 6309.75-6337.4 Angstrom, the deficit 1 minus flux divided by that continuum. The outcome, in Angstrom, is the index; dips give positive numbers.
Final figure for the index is 0.8 Angstrom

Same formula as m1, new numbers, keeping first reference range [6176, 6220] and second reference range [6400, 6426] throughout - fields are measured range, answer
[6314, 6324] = 0.03 mag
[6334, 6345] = 0.04 mag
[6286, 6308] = -0.14 mag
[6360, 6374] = -0.05 mag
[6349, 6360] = 0.01 mag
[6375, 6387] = 0.01 mag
